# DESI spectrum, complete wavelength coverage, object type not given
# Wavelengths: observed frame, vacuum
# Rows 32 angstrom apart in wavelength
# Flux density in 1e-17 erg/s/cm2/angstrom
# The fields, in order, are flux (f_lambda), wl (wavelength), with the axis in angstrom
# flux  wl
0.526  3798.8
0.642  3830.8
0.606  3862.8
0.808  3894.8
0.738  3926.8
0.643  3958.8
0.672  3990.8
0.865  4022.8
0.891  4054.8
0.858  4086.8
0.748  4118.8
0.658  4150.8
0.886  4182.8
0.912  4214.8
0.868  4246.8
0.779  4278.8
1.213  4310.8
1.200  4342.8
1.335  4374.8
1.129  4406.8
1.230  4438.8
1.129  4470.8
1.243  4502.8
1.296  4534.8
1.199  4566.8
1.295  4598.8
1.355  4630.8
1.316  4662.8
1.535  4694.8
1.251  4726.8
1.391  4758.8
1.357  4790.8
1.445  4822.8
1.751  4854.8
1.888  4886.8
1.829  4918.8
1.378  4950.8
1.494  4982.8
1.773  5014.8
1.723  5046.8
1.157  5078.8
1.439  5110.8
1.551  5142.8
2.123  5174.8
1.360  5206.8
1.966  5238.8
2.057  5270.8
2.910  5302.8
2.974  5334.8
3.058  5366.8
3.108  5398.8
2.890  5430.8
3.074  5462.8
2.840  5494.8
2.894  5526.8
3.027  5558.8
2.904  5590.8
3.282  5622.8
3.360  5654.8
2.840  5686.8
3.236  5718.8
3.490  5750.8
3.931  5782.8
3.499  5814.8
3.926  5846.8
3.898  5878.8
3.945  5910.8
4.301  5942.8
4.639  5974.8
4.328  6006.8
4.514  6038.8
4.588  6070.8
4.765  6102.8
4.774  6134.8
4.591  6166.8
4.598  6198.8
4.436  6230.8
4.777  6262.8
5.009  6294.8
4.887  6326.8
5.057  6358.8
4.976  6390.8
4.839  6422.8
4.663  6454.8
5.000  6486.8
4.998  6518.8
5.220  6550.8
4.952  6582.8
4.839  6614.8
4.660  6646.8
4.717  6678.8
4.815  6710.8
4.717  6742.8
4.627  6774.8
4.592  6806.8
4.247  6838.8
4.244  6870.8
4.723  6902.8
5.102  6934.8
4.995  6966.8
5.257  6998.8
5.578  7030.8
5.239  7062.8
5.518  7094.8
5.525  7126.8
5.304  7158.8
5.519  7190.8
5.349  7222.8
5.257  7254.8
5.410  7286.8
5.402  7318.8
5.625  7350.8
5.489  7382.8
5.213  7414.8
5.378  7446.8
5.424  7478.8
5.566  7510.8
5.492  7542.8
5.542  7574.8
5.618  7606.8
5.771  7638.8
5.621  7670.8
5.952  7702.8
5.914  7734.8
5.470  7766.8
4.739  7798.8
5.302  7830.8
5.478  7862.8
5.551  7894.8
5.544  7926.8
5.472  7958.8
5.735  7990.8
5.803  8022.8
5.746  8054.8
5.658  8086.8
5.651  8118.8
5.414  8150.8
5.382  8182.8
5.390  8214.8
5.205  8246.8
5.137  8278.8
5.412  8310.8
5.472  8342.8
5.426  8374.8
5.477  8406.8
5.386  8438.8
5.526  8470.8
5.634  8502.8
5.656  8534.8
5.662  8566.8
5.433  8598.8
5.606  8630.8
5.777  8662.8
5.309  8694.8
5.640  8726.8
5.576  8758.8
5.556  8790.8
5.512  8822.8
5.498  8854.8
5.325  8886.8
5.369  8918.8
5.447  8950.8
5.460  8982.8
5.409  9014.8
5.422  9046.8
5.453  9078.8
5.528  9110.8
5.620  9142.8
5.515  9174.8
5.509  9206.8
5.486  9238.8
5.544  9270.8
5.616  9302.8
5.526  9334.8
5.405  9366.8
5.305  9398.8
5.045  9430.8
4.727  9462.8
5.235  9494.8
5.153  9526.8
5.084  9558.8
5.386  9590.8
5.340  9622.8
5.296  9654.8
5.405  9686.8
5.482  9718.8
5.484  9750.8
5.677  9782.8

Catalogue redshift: 0.324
